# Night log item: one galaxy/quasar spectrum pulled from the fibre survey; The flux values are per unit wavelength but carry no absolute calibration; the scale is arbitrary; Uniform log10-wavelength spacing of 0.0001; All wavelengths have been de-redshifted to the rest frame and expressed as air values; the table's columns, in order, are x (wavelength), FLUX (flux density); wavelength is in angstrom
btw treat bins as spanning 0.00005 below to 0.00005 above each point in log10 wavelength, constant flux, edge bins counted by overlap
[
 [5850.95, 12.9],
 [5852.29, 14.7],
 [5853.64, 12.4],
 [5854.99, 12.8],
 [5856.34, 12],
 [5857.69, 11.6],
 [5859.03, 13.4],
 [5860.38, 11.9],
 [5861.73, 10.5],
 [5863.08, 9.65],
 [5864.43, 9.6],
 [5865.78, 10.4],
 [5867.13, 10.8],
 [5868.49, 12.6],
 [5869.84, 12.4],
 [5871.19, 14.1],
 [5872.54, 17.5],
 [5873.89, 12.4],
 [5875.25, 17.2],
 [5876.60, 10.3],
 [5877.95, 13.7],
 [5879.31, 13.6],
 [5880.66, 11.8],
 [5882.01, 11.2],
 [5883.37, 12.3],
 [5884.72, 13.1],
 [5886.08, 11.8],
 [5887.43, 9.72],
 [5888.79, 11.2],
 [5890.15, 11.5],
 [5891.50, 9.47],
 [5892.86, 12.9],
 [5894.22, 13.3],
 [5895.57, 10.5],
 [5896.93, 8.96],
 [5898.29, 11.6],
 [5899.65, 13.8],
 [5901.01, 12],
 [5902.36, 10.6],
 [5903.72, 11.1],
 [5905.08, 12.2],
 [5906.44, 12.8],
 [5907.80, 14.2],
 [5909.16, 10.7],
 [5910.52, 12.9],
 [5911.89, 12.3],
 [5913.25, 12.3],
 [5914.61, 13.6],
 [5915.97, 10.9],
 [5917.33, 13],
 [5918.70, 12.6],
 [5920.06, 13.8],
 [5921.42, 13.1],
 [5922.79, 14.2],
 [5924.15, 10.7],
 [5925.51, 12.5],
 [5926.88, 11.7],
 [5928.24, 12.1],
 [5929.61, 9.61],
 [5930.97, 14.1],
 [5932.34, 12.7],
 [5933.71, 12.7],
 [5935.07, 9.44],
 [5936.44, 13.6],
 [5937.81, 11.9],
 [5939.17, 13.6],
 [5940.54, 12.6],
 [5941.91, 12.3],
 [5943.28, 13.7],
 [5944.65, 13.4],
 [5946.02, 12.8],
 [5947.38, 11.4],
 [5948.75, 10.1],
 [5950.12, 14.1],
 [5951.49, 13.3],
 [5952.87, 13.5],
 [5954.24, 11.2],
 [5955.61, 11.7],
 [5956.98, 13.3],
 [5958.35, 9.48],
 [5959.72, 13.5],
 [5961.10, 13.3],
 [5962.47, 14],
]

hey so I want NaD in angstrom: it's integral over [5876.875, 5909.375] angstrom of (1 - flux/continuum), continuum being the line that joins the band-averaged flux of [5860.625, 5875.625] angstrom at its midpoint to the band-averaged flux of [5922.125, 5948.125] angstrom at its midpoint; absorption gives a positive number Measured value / 1.4 angstrom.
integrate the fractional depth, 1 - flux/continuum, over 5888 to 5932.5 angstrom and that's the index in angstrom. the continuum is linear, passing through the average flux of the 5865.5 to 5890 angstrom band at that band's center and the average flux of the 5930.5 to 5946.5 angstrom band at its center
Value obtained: 2.0 angstrom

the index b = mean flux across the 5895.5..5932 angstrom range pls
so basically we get 12.2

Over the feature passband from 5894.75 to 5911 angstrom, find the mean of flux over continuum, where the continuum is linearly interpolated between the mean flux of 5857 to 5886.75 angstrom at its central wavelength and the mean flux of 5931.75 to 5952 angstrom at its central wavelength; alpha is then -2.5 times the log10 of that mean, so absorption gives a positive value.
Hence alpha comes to 0.06 mag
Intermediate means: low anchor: 12.4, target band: 11.8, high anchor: 12.5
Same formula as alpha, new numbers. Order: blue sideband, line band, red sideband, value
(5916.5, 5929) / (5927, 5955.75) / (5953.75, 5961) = -0.01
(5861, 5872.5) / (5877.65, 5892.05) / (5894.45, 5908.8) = 0.00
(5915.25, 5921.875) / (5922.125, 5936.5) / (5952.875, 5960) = 0.04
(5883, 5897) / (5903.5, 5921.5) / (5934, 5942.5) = -0.07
